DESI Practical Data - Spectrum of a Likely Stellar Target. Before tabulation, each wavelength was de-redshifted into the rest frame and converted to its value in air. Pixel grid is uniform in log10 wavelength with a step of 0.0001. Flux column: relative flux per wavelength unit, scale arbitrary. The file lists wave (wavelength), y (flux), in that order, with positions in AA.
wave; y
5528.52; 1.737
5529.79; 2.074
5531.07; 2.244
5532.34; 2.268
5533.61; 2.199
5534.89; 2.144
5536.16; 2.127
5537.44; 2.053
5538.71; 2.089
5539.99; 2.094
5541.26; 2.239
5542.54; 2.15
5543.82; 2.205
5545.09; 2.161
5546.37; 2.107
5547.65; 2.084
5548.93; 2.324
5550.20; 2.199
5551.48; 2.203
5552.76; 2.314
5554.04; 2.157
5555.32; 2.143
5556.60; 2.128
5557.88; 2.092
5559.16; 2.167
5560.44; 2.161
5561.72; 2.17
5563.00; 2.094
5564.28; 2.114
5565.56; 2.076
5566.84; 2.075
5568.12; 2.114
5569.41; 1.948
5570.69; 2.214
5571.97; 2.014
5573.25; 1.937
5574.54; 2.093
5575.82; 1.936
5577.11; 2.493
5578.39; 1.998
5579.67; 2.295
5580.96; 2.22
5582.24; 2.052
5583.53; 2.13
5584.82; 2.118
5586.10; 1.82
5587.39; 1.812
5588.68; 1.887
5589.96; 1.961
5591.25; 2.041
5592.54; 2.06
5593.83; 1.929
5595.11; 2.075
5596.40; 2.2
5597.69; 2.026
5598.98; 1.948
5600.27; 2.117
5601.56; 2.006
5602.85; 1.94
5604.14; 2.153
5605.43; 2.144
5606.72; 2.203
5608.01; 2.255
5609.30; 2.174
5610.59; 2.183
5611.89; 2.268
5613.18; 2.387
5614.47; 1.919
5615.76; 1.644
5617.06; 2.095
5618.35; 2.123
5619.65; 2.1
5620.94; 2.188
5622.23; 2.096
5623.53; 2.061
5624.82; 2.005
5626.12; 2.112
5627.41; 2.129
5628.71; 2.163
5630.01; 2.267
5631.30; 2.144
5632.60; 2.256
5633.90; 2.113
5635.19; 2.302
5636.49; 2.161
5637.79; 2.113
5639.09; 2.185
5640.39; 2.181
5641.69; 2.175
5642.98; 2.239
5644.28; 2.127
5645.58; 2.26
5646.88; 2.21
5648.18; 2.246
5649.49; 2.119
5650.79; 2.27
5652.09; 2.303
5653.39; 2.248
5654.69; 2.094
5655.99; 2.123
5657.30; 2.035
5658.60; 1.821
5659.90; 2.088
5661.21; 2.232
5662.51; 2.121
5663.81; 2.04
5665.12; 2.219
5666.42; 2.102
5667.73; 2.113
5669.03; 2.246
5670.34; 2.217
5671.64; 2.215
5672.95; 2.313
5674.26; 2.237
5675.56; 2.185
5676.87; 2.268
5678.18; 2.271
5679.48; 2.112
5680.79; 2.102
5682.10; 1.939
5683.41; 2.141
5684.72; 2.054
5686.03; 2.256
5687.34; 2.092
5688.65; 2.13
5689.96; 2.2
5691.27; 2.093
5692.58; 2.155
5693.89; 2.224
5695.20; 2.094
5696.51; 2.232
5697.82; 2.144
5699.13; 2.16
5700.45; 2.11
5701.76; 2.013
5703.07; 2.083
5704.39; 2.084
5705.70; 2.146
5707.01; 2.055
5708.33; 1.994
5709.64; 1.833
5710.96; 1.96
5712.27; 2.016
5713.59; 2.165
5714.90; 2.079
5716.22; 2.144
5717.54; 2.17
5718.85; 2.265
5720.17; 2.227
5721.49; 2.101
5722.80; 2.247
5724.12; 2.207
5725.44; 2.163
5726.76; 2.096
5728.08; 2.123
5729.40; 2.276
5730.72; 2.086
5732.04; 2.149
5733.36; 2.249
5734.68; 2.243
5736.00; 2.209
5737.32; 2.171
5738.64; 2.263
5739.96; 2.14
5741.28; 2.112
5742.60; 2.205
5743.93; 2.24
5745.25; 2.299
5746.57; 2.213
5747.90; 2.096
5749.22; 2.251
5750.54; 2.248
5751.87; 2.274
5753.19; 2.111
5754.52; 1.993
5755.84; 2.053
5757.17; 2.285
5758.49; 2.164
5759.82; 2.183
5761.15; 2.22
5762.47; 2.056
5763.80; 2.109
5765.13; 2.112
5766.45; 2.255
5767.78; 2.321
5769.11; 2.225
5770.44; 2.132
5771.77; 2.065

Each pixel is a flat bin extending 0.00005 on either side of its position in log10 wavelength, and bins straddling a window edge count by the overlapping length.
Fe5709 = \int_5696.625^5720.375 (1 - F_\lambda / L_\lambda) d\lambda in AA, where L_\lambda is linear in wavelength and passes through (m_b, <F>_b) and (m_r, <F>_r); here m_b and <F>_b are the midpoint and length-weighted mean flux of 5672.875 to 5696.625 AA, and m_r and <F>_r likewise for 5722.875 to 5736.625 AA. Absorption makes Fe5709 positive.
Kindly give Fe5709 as 0.9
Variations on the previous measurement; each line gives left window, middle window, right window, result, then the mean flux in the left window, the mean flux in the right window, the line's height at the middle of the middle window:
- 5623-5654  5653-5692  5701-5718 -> -0.38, 2.18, 2.06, 2.12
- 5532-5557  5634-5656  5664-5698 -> -0.31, 2.17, 2.17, 2.17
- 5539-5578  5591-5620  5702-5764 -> 0.74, 2.14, 2.15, 2.14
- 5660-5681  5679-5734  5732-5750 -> 1.83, 2.19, 2.21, 2.2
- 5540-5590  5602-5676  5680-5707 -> -1.17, 2.11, 2.12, 2.12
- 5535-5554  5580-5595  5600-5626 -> 0.81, 2.17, 2.1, 2.13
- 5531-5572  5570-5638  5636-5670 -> 1.80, 2.15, 2.16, 2.15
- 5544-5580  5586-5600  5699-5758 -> 0.98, 2.14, 2.15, 2.14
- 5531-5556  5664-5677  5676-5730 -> -0.40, 2.17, 2.13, 2.14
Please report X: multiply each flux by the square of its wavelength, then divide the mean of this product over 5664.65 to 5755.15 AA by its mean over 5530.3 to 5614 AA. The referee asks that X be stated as 1.07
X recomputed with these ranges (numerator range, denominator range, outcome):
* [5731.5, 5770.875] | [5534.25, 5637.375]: 1.10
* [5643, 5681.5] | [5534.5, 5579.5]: 1.06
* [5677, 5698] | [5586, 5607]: 1.10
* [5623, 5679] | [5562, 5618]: 1.07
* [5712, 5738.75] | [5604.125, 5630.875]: 1.06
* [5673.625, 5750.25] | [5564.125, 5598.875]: 1.09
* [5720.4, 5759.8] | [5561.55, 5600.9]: 1.12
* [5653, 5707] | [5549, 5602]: 1.06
